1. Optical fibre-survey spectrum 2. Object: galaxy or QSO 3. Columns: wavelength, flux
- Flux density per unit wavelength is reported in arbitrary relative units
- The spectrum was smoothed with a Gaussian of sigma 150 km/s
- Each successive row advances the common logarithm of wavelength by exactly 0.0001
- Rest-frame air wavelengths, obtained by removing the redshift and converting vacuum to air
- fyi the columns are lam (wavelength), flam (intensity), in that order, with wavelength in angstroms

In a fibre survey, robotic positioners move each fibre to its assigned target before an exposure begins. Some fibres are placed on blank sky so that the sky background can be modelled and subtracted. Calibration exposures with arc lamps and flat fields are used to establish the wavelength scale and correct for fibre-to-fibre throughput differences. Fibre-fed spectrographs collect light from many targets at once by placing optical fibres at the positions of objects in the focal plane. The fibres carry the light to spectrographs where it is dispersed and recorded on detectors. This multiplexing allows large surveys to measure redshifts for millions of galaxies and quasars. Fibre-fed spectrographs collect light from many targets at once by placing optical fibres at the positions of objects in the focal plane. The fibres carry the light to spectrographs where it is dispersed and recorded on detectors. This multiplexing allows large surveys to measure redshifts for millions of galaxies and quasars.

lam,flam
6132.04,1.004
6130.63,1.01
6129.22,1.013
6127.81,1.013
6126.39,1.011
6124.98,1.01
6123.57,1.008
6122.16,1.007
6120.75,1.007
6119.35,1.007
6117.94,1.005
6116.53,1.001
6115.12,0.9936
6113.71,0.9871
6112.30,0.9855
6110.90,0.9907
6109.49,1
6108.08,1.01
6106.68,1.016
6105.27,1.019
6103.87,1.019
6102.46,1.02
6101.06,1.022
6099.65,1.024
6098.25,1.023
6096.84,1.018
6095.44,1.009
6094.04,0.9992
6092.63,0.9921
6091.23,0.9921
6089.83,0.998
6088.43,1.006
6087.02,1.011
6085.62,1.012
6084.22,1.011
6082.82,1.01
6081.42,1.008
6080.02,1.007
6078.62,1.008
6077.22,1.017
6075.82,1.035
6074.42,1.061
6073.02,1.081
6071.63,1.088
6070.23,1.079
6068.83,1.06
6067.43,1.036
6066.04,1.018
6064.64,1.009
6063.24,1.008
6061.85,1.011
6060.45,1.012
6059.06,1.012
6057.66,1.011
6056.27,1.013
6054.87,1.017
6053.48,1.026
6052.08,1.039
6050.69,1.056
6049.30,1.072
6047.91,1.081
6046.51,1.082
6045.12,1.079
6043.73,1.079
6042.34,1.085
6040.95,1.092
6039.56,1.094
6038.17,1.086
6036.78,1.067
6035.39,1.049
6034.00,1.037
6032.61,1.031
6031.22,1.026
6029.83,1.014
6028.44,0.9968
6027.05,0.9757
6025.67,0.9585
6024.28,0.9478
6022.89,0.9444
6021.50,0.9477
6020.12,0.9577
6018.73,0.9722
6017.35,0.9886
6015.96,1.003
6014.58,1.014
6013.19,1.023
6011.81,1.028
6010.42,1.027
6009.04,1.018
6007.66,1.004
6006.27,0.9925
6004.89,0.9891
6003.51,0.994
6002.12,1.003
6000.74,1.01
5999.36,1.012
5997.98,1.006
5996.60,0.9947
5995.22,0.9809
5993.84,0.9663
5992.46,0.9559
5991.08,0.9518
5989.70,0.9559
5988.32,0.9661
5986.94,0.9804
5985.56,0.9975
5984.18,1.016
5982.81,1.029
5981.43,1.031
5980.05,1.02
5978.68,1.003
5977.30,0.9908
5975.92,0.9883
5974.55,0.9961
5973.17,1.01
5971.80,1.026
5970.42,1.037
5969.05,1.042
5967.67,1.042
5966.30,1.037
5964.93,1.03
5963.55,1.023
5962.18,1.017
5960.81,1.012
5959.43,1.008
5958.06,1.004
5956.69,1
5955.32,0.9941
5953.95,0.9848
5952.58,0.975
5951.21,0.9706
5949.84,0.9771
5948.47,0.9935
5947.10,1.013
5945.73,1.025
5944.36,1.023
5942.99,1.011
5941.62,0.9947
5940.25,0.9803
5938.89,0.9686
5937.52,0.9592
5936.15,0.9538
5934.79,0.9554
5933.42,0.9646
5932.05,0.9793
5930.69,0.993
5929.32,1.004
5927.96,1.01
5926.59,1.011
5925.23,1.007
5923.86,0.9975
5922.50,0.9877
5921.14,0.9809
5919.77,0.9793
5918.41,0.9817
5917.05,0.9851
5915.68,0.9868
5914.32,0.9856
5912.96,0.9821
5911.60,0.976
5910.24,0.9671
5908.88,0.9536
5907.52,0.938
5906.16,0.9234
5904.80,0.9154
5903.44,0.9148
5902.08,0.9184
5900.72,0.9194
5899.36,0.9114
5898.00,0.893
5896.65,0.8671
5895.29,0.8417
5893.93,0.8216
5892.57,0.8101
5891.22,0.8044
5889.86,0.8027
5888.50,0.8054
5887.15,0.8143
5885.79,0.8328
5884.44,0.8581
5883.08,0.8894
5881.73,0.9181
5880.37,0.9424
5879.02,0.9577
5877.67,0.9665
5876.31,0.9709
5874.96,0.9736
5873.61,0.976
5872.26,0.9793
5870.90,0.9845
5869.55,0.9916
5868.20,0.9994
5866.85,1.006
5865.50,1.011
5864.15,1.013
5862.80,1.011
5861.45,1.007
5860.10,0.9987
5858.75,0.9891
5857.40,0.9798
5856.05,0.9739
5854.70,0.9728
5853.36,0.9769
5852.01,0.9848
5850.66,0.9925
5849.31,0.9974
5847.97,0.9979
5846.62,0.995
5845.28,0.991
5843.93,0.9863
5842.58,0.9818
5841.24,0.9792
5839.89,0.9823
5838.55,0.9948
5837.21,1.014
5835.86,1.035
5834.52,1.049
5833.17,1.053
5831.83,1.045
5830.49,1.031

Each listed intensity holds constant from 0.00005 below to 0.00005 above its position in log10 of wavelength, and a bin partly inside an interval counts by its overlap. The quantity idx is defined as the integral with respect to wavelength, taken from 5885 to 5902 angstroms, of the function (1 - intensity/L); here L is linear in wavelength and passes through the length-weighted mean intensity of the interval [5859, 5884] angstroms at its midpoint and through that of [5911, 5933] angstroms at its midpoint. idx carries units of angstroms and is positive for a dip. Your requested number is 2.4 angstroms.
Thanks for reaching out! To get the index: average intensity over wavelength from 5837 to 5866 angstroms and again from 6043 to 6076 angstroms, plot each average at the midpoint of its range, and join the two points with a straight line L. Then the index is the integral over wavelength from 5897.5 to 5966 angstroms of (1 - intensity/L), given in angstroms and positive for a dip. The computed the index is 2.2 angstroms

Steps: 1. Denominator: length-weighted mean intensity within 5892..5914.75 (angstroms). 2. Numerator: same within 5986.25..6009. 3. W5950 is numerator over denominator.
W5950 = 1.08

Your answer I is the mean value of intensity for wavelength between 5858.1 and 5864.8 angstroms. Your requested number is 1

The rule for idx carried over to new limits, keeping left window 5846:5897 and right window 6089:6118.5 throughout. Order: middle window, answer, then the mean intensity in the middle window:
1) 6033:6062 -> -1.8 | 1.05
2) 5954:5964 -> -0.4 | 1.01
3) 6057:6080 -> -0.9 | 1.03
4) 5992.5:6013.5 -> -0.5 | 1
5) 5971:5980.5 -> -0.3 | 1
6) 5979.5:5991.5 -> -0.3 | 0.994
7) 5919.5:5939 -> -0.6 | 0.984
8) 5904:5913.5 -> 0.0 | 0.95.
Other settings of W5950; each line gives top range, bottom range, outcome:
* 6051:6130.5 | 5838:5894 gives 1.07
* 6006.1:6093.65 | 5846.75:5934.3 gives 1.08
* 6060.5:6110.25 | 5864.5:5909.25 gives 1.12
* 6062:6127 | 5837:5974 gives 1.05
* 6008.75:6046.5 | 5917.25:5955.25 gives 1.03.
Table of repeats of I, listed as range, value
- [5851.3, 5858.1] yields 0.978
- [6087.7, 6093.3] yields 0.997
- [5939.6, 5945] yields 1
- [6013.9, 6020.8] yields 0.987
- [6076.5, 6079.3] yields 1.01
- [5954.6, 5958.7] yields 1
